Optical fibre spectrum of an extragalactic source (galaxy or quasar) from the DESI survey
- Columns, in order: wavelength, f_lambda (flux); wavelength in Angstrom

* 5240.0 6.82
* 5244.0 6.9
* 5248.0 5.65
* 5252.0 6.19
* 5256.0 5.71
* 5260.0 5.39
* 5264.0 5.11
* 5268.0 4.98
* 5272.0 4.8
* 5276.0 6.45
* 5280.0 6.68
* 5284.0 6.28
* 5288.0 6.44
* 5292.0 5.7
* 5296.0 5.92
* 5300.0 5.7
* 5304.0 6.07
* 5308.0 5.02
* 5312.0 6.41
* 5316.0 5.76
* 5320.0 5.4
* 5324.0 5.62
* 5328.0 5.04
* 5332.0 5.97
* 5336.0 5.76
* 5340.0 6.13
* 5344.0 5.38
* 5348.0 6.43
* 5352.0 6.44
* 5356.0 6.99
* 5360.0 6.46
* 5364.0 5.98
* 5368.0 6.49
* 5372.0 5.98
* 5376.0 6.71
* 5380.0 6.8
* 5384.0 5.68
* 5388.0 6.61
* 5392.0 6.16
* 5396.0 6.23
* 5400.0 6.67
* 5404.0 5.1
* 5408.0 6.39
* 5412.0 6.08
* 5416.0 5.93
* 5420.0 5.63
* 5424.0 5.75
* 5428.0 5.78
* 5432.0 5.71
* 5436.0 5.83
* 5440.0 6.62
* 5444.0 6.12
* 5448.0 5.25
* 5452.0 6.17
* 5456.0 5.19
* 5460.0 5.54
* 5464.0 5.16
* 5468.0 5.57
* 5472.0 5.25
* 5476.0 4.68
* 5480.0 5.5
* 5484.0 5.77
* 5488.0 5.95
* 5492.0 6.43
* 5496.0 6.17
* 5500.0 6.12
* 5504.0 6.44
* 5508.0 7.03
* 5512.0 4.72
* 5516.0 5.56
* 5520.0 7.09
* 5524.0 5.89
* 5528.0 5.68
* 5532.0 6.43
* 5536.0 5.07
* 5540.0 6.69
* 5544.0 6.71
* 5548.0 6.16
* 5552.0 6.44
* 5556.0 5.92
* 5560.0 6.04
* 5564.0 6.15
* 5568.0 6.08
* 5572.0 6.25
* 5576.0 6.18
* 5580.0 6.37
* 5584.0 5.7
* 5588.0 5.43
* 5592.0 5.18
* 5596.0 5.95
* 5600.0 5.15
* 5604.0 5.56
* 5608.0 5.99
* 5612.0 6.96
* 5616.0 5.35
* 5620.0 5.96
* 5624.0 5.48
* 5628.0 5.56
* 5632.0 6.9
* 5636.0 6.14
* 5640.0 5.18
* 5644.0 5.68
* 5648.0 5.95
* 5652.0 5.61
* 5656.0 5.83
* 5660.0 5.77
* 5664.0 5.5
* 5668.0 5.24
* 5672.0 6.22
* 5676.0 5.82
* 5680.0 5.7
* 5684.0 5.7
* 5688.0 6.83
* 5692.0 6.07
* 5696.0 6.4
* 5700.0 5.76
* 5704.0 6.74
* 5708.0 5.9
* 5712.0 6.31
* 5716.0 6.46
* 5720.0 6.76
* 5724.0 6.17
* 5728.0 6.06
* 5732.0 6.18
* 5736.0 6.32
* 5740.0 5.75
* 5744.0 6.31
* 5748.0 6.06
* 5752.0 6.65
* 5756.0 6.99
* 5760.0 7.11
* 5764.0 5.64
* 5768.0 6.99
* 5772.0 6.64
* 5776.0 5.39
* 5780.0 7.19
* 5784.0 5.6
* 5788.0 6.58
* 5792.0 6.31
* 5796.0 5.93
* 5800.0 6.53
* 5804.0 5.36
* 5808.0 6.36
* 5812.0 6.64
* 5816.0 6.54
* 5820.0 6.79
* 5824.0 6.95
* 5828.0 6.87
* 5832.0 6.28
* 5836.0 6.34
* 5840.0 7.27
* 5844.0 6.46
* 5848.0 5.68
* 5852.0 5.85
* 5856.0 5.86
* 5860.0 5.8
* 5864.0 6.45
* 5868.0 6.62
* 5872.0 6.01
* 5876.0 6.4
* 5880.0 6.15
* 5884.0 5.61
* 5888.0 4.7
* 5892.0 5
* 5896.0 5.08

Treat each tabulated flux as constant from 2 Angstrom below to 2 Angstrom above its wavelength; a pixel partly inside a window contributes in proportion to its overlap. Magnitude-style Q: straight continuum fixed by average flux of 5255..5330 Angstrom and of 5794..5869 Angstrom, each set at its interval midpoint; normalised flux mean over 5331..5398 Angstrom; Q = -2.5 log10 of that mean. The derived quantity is -0.08 mag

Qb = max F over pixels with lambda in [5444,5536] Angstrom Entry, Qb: 7.09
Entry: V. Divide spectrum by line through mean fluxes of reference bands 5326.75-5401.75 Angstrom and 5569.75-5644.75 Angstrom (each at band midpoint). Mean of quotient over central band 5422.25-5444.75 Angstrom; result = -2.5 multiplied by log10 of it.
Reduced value 0.03 mag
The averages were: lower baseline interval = 6.22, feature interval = 5.96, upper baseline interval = 5.84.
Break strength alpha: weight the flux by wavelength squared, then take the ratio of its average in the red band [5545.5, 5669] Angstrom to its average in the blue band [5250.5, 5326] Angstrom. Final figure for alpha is 1.1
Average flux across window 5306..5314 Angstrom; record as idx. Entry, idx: 5.71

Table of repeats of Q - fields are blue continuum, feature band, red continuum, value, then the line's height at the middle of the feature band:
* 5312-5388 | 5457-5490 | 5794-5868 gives 0.14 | 6.15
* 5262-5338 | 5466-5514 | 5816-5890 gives 0.02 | 5.91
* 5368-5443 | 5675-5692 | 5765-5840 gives 0.05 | 6.32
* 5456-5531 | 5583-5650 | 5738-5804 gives 0.05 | 6.03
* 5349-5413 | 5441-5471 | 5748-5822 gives 0.13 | 6.32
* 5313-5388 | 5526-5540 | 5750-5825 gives 0.06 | 6.22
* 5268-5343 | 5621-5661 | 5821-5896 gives 0.03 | 5.99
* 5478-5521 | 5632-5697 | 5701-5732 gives 0.07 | 6.25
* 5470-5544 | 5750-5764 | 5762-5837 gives -0.07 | 6.3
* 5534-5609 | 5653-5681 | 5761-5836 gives 0.07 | 6.13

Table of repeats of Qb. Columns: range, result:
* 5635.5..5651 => 6.14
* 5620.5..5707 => 6.9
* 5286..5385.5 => 6.99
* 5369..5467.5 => 6.8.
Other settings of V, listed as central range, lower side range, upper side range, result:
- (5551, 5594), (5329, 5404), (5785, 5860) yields 0.06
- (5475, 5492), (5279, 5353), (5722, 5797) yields 0.08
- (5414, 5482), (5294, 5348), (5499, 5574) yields 0.06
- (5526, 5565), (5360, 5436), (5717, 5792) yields 0.01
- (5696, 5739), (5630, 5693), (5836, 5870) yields -0.05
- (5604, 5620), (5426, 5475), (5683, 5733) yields 0.01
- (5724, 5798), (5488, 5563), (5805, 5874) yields 0.00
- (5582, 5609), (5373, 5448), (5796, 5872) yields 0.12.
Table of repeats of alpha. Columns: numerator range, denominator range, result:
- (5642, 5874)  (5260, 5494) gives 1.21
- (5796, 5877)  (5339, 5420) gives 1.20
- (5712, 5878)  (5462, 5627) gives 1.17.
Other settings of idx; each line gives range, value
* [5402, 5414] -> 5.86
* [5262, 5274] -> 4.96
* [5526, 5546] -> 6.12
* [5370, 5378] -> 6.35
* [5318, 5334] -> 5.51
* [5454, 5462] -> 5.37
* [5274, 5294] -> 6.31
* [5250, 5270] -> 5.48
